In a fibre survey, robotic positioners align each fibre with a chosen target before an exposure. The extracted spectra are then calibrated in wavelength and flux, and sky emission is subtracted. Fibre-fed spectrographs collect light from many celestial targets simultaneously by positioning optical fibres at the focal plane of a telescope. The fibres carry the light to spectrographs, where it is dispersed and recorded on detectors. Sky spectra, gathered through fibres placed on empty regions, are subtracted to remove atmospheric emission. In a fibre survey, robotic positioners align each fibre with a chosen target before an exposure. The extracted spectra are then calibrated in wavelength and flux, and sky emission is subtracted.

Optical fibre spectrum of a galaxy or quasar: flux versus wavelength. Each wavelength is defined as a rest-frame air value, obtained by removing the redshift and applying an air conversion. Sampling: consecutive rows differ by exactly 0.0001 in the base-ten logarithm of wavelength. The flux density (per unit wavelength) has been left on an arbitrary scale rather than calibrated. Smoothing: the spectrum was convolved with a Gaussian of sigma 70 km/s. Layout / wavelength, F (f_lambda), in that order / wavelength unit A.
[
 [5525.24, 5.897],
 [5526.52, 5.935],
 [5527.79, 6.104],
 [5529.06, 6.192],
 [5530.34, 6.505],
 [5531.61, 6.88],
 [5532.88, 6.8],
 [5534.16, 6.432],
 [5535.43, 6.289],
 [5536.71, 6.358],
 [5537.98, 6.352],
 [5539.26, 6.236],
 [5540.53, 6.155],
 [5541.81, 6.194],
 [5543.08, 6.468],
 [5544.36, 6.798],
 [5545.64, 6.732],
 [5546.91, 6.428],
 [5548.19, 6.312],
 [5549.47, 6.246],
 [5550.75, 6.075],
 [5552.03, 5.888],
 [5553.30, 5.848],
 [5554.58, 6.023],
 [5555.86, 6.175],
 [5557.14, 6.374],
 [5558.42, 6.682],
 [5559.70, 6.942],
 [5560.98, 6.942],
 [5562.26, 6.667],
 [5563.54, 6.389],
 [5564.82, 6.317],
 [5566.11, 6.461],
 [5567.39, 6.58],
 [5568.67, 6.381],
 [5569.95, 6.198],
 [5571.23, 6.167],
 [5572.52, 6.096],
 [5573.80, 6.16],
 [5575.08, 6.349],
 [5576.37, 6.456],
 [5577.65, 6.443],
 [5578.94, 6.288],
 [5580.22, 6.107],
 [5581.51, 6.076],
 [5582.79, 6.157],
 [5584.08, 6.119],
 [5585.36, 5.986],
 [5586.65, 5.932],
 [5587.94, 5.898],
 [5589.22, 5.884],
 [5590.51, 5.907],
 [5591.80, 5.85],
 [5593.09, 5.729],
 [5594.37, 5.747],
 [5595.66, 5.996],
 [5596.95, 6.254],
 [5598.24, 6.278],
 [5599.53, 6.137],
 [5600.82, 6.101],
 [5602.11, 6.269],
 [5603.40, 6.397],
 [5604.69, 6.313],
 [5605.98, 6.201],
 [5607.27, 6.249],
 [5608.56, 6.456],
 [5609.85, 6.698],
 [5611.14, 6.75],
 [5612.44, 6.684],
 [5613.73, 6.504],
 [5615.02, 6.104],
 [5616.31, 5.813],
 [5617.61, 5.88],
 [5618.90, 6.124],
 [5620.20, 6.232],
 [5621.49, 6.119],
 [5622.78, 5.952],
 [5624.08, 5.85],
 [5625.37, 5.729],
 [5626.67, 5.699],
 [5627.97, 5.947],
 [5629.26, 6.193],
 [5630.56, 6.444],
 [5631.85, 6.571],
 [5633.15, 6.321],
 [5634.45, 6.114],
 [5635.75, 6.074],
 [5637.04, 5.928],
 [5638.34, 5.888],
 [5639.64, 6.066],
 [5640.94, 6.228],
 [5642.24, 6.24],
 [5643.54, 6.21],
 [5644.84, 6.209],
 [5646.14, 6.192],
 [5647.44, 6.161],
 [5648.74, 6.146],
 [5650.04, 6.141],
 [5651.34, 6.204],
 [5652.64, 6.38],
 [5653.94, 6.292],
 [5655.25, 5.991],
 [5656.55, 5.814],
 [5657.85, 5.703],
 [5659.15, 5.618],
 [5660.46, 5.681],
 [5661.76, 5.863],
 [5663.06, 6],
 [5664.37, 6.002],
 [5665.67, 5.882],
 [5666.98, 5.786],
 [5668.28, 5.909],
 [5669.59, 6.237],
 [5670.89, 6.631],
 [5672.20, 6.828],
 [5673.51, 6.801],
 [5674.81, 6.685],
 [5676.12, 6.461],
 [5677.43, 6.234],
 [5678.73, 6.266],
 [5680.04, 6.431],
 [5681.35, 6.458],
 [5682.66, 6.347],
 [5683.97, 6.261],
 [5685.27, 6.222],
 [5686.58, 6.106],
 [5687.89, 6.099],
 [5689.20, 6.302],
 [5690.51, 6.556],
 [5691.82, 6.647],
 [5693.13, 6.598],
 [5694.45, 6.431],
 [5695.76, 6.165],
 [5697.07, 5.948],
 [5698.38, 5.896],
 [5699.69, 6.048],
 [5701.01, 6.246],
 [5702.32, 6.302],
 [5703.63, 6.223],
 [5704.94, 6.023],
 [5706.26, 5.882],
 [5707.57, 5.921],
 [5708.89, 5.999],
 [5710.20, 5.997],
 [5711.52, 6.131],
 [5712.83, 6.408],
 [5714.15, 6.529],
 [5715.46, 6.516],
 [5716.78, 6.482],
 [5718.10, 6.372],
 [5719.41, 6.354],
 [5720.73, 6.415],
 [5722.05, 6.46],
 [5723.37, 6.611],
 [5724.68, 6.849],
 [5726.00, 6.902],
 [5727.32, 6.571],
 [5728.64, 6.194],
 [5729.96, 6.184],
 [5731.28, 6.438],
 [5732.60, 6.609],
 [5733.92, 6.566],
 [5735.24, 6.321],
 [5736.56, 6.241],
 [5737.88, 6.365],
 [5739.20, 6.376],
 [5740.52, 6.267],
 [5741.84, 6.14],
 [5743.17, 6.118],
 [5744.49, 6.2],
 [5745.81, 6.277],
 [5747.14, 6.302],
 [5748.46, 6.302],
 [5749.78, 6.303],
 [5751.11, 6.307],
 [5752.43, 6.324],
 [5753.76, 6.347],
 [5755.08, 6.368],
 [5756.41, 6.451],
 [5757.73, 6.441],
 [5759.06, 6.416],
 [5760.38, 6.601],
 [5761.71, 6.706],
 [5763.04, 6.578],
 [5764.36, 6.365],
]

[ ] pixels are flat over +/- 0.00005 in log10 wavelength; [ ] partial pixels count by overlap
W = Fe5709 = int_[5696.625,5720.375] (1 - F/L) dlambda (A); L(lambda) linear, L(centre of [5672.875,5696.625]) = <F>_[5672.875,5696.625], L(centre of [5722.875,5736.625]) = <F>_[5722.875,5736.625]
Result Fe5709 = 1.0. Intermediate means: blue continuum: 6.39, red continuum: 6.51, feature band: 6.19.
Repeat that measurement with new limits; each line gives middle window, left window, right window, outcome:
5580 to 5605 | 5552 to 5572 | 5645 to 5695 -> 1.1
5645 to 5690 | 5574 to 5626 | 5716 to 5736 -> 1.1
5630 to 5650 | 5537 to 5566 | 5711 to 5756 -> 0.6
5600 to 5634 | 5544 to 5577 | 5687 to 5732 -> 0.7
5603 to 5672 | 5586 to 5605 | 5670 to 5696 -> 1.0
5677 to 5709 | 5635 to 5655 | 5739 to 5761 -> 0.0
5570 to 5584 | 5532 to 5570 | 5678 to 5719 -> 0.3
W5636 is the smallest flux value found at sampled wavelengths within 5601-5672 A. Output 5.618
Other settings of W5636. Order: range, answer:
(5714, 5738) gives 6.184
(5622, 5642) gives 5.699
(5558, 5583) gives 6.076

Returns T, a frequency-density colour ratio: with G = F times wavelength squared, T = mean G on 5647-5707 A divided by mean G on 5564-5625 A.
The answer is 1.03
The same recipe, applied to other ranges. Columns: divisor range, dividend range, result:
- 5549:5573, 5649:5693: 1.02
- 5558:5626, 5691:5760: 1.07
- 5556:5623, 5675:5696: 1.05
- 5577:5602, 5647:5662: 1.01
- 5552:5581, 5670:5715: 1.04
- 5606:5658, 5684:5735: 1.05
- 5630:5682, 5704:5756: 1.05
